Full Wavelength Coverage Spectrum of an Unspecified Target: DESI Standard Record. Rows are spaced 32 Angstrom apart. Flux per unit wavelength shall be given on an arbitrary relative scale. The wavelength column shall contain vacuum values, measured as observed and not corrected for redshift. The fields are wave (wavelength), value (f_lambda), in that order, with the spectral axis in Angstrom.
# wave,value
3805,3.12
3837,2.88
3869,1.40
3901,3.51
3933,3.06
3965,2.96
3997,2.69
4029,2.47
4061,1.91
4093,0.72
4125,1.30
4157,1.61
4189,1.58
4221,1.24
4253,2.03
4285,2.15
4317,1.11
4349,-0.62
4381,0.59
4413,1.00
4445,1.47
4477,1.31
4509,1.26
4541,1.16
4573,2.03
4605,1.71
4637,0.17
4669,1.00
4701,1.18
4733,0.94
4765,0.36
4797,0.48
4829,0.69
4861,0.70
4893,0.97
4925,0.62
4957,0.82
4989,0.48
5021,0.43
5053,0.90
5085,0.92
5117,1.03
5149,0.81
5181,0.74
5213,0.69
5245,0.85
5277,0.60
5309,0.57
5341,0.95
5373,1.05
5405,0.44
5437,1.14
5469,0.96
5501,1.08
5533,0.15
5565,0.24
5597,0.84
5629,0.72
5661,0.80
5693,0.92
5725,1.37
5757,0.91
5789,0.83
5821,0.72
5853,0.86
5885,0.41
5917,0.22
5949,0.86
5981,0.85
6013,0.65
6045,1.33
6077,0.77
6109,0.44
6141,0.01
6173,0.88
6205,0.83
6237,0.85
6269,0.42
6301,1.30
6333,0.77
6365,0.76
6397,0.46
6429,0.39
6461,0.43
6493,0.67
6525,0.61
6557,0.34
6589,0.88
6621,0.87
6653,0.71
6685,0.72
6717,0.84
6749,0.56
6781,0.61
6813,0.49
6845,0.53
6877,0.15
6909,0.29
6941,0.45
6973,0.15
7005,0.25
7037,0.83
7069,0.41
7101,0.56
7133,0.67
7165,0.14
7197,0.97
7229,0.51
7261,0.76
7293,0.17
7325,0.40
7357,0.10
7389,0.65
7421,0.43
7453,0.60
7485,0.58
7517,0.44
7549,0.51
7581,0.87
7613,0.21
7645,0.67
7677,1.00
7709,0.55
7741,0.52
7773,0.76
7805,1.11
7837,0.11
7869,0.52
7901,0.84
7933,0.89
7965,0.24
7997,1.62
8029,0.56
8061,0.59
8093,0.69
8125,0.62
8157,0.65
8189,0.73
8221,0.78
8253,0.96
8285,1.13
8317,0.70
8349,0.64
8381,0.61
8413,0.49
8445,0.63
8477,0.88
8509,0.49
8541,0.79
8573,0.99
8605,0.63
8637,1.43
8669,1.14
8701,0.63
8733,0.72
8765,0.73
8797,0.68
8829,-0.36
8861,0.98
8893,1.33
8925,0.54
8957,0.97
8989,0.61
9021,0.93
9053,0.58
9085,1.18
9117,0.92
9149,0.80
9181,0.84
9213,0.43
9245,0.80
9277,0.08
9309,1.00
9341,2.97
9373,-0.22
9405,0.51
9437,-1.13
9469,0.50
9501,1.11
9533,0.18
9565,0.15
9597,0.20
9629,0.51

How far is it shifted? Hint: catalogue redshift 1.143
